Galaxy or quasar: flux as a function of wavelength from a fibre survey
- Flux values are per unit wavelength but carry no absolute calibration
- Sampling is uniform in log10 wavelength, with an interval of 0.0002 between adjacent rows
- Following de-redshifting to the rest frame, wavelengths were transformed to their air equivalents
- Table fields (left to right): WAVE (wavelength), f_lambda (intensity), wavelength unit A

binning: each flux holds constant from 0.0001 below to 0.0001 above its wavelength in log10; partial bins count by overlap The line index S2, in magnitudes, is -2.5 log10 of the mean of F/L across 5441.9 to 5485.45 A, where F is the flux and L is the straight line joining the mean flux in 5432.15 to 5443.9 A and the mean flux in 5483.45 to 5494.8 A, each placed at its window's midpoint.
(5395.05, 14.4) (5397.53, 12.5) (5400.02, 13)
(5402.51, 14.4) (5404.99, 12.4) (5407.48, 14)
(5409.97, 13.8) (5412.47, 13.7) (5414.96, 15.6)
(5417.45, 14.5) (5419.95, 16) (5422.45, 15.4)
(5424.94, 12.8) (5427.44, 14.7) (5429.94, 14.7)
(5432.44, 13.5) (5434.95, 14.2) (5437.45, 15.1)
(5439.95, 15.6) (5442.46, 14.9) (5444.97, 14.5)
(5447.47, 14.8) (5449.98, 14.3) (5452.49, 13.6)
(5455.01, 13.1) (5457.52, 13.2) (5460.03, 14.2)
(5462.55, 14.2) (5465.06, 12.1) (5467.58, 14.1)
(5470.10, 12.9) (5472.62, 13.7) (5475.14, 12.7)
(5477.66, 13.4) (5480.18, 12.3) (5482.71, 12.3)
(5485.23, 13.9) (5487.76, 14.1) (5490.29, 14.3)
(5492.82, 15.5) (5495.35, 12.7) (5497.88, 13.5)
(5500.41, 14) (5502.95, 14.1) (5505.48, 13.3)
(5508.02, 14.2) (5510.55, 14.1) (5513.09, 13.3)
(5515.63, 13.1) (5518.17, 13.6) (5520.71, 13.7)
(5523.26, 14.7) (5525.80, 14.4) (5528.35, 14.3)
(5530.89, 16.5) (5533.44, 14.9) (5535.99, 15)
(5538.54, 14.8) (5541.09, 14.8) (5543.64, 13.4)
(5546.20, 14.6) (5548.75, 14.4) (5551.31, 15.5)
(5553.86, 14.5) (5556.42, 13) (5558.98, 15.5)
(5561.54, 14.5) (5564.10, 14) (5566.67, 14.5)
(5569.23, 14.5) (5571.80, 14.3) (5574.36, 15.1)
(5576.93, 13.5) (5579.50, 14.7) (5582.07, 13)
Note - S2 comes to 0.07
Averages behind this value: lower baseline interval 14.7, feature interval 13.5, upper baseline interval 14.2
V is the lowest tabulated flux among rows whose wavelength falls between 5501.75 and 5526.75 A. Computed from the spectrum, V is 13.1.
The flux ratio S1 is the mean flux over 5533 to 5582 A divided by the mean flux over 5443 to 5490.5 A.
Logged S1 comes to 1.07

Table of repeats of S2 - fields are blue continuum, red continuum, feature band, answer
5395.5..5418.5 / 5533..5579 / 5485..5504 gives 0.01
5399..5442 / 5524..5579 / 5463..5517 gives 0.07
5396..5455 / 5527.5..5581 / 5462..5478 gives 0.09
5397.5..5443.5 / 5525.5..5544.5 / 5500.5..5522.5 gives 0.08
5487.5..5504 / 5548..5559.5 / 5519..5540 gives -0.03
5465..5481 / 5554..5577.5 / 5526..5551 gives -0.06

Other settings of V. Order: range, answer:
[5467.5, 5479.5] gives 12.7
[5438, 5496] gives 12.1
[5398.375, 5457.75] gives 12.4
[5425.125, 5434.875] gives 13.5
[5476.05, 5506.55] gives 12.3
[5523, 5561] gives 13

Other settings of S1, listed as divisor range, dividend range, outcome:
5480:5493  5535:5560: 1.06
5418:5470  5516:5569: 1.02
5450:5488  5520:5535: 1.11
